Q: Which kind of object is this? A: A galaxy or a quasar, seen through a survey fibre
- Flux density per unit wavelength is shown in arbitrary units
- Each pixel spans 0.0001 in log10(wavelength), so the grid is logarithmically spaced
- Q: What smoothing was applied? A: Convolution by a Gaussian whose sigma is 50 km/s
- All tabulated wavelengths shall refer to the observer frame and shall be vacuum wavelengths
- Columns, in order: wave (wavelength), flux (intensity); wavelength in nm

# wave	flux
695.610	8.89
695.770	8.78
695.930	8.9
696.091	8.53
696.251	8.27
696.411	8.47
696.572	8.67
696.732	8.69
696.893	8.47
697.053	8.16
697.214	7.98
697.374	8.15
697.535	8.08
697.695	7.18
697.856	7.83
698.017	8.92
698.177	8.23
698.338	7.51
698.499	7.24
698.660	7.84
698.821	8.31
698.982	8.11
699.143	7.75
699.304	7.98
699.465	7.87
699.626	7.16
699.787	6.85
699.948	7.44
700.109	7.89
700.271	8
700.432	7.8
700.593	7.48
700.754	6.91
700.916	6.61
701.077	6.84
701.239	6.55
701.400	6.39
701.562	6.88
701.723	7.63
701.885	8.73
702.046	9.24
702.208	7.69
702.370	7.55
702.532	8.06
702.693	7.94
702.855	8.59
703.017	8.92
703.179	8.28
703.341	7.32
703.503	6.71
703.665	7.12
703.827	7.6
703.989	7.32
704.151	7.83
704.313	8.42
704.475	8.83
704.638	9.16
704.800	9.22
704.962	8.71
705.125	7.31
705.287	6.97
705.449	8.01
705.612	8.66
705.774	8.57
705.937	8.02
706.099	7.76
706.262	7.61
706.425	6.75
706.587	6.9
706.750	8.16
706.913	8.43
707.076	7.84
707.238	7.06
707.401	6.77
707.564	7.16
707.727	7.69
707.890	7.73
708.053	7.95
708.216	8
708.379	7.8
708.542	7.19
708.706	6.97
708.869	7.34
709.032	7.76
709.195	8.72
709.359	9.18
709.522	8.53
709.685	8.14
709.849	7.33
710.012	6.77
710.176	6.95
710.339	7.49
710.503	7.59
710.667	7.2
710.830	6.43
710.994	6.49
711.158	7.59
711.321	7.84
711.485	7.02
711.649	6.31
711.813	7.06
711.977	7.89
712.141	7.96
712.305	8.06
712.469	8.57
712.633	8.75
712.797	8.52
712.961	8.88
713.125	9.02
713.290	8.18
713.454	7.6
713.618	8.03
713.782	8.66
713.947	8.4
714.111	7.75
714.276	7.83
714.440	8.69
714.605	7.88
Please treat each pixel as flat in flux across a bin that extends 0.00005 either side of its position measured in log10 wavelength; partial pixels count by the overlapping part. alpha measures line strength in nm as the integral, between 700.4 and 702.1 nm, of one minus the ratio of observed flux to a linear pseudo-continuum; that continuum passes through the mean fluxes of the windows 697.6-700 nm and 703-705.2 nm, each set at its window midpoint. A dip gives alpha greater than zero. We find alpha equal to 0.12 nm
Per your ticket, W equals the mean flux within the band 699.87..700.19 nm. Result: 7.66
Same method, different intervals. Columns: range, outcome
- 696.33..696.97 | 8.57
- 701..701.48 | 6.59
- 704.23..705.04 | 8.87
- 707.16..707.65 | 7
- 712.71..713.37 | 8.65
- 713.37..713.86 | 8.11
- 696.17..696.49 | 8.39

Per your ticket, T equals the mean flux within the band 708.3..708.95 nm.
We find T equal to 7.32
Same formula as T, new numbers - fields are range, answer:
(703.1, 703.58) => 7.44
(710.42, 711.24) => 7.06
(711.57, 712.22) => 7.3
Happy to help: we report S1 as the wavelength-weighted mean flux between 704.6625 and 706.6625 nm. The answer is 7.92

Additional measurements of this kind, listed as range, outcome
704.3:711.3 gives 7.74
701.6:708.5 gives 7.9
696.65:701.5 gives 7.67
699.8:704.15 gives 7.59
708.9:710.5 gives 7.84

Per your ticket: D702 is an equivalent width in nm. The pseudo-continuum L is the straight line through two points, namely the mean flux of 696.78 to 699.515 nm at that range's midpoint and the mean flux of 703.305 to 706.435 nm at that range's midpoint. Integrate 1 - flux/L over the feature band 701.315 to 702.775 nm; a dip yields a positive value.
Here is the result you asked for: 0.03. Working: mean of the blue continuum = 7.99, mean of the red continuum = 7.93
